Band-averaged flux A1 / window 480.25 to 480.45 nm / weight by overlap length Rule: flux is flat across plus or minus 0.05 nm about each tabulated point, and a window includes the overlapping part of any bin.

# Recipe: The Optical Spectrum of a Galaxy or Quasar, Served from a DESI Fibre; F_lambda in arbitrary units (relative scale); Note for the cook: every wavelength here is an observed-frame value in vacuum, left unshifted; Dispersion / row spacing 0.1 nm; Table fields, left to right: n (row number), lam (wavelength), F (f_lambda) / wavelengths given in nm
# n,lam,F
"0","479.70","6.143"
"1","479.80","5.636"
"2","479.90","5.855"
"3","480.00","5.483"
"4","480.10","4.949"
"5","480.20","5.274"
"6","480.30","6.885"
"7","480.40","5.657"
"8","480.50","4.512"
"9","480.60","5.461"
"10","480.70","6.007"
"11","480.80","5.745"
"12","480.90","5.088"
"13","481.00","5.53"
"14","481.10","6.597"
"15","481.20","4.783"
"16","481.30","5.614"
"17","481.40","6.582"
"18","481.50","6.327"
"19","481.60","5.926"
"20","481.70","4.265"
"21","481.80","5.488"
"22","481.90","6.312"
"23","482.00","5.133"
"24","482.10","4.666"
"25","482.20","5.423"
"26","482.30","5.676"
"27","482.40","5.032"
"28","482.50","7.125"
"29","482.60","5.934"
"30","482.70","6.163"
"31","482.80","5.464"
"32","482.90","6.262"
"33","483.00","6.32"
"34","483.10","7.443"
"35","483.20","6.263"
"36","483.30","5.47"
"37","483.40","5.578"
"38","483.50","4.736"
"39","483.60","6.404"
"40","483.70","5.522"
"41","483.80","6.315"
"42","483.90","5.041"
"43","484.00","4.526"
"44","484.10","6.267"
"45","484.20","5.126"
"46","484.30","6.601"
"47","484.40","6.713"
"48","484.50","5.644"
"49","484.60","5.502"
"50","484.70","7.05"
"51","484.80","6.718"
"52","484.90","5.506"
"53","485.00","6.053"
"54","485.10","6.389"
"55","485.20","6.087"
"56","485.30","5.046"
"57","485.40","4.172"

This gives 6.27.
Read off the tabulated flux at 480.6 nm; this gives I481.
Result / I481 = 5.461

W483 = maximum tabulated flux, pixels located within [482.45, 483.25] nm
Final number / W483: 7.443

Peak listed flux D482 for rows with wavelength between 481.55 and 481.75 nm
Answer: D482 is 5.926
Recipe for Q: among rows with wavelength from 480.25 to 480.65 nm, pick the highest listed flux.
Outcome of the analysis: 6.885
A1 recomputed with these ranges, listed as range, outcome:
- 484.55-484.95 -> 6.19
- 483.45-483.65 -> 5.57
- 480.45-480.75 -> 5.33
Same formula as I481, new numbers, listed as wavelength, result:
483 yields 6.32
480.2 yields 5.274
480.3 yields 6.885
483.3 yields 5.47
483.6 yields 6.404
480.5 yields 4.512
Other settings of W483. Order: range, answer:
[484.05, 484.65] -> 6.713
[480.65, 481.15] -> 6.597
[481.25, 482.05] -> 6.582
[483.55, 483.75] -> 6.404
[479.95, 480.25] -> 5.483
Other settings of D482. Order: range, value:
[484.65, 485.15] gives 7.05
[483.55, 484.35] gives 6.601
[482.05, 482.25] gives 5.423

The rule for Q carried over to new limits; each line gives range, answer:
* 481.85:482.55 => 7.125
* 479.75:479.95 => 5.855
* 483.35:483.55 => 5.578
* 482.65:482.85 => 6.163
